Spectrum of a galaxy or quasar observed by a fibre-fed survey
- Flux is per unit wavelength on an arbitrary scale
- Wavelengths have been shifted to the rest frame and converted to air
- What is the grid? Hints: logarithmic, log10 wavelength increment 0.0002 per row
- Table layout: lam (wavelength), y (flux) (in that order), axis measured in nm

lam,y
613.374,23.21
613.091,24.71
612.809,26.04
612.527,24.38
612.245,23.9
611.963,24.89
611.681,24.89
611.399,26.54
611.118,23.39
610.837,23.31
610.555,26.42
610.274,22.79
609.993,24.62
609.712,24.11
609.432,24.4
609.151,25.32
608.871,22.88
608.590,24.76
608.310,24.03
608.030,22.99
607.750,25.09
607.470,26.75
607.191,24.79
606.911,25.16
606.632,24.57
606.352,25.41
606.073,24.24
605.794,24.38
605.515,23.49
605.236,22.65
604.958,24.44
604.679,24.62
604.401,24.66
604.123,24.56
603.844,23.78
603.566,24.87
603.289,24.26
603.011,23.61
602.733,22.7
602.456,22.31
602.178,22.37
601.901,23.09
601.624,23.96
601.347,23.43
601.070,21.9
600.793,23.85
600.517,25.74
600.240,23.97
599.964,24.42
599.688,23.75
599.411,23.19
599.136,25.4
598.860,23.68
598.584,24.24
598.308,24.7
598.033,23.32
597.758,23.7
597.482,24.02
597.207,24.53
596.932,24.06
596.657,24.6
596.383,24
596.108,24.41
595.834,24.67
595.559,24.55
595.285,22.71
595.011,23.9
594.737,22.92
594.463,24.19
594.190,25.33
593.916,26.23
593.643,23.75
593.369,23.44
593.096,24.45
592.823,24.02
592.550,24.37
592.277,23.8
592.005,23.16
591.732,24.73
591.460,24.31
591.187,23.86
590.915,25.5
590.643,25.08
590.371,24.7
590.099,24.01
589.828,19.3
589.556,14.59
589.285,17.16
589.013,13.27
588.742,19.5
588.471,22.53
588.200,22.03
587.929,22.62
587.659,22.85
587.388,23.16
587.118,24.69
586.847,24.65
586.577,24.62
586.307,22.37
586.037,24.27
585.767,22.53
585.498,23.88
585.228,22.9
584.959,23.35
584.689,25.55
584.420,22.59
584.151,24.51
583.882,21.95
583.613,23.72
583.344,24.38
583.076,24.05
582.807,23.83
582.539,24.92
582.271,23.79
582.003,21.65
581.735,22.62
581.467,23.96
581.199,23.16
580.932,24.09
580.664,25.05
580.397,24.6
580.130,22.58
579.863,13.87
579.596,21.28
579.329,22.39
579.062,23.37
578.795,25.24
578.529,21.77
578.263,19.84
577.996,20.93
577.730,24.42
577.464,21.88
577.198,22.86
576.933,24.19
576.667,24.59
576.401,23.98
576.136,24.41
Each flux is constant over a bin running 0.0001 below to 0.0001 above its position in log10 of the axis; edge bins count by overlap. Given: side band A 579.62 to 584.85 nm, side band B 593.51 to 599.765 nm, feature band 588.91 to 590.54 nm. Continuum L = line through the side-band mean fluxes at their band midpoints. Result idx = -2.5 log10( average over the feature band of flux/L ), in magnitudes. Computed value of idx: 0.235 mag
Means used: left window 23.2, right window 24.2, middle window 19.1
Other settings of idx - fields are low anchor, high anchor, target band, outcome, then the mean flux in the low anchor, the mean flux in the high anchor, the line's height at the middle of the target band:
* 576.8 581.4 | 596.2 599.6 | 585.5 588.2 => -0.02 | 22.5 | 24.1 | 23.1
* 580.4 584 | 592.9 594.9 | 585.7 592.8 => 0.07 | 23.7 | 24.3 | 24.1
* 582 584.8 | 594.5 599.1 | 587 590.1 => 0.18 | 23.8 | 24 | 23.9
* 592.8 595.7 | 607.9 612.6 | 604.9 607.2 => 0.00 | 24.1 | 24.3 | 24.3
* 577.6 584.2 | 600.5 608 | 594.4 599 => -0.02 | 22.9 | 24.1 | 23.7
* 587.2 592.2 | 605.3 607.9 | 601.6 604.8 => 0.02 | 21.9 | 24.8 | 24.2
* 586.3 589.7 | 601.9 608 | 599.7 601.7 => -0.02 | 21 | 24.2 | 23.4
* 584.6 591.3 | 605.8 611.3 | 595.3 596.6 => -0.05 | 22.3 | 24.5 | 23.2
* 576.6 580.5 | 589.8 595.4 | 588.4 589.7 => 0.35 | 22.2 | 24.1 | 23.6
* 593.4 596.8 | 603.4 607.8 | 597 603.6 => 0.03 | 24.2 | 24.6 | 24.4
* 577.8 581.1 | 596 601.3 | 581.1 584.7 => -0.05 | 22.1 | 24.1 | 22.5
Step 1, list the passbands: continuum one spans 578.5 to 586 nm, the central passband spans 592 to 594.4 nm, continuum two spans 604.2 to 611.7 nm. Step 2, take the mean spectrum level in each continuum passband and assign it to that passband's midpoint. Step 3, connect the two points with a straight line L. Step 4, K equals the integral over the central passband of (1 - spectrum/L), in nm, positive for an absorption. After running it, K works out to -0.063 nm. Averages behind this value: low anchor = 23.2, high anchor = 24.5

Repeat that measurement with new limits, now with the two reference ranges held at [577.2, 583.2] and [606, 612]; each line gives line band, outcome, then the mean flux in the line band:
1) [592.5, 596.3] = -0.091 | 24.2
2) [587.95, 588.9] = 0.079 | 21.3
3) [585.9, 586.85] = -0.032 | 23.9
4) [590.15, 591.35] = -0.068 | 24.7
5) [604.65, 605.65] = 0.026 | 23.7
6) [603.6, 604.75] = -0.007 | 24.4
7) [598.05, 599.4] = -0.020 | 24.3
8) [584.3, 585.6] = -0.037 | 23.7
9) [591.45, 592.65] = -0.029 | 24.1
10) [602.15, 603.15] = 0.058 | 22.8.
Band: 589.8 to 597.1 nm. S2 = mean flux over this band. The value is 24.2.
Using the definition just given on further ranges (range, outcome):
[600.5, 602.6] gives 23.2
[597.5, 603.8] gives 23.8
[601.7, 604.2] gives 23.5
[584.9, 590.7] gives 21.9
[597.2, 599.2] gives 24.1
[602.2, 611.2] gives 24.2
